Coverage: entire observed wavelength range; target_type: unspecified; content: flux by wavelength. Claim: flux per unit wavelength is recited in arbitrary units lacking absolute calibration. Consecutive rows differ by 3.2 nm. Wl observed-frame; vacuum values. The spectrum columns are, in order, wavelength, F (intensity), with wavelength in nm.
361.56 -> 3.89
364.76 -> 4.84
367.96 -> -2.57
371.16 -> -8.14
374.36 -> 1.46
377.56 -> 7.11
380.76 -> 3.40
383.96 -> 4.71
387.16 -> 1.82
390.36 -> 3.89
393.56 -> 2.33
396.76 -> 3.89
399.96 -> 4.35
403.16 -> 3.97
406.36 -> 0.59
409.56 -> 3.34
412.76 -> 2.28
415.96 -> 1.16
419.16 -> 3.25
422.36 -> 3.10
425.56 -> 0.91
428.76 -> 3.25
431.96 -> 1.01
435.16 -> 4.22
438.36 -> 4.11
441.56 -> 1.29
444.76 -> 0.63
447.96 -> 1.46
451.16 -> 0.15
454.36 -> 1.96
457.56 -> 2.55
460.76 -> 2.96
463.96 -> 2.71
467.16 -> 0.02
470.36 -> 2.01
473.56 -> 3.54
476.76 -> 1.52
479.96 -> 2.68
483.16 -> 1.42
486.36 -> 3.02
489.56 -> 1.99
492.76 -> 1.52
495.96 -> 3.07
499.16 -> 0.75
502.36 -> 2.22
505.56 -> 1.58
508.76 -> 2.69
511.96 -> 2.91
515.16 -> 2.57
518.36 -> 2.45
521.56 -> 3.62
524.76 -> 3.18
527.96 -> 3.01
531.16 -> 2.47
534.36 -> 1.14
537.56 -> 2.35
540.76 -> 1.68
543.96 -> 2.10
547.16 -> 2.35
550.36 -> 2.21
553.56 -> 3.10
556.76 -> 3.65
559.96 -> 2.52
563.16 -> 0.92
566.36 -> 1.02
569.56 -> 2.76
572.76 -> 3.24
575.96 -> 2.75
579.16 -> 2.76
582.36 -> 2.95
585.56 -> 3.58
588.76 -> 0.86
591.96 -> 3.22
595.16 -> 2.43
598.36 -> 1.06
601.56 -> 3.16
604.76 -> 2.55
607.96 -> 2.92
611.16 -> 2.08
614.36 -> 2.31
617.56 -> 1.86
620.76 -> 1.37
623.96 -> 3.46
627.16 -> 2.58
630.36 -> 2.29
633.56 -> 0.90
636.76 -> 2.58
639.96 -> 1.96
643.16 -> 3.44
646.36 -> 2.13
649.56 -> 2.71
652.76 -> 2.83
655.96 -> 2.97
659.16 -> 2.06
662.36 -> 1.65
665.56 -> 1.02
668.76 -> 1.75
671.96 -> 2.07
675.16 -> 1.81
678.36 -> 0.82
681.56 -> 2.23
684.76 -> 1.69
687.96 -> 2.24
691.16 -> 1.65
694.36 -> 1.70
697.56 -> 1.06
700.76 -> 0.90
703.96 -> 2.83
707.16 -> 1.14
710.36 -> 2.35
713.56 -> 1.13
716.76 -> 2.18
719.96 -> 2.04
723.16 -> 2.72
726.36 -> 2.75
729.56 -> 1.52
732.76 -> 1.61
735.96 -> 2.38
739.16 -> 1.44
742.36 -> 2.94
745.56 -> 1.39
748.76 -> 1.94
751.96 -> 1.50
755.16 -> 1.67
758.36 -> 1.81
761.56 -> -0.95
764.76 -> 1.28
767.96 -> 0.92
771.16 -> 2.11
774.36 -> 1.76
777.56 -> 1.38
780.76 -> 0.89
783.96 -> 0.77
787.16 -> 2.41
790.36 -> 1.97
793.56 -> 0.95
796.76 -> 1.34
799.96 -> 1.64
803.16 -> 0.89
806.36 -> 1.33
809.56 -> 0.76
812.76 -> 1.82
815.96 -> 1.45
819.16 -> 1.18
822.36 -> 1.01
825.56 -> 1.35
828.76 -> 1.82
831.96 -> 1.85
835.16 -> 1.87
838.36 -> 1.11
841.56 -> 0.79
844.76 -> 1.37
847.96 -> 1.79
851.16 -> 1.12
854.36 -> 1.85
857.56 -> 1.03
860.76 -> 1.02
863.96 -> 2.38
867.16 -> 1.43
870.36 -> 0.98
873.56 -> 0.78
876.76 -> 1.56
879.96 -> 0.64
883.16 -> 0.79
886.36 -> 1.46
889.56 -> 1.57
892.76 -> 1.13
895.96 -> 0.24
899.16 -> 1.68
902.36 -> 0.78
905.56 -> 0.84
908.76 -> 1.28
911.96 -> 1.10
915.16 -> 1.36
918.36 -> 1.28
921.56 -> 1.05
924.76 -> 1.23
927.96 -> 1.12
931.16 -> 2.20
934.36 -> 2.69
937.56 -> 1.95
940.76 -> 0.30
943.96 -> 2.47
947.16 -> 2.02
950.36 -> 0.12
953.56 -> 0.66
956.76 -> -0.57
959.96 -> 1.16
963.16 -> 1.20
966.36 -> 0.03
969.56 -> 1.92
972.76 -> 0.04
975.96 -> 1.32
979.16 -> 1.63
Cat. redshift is 0.71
